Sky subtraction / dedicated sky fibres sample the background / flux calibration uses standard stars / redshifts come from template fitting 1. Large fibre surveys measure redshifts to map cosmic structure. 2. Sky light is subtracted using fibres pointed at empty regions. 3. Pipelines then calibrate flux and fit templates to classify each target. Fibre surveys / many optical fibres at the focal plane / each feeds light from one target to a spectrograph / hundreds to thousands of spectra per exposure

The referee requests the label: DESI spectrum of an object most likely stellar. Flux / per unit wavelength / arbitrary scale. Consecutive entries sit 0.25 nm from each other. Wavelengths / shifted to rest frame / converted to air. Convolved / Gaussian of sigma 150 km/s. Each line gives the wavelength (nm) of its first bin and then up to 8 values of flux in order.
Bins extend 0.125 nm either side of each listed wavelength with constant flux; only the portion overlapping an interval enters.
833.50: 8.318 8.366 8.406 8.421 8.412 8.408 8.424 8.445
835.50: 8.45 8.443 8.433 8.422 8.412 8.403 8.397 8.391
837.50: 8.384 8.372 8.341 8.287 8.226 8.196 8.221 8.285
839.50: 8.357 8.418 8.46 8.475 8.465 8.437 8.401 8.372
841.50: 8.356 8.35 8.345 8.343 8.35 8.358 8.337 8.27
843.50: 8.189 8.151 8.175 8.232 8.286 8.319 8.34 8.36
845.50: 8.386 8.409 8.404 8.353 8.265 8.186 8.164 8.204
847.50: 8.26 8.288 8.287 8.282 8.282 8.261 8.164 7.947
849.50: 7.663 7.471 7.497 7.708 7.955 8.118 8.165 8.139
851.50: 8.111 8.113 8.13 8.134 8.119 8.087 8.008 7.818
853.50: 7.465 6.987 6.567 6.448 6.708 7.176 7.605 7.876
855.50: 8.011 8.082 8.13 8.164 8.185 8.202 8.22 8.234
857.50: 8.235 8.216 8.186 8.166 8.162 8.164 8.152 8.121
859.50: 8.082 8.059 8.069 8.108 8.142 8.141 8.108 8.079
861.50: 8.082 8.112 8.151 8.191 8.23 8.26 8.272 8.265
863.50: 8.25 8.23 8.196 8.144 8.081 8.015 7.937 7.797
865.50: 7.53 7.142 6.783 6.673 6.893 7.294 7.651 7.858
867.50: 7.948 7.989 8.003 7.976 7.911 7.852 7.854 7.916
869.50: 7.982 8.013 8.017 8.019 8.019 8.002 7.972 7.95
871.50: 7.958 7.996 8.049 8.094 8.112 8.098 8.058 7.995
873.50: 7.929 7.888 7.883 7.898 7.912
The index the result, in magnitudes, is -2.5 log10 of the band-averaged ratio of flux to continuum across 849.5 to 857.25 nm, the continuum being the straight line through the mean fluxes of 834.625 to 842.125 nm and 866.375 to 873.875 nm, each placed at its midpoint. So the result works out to 0.05 mag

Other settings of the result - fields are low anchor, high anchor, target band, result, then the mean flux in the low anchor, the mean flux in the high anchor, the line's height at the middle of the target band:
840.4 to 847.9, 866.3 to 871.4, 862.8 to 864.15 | -0.04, 8.31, 7.84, 7.94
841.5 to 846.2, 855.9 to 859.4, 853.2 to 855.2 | 0.16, 8.31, 8.18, 8.21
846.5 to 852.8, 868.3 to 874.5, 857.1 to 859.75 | -0.02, 8.07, 7.98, 8.03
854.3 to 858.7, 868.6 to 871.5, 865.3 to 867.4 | 0.10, 7.95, 7.96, 7.96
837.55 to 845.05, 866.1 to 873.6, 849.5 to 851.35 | 0.04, 8.32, 7.87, 8.18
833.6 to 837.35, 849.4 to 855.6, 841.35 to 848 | -0.04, 8.42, 7.68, 8.02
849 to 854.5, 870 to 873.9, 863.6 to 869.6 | 0.03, 7.73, 8.01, 7.94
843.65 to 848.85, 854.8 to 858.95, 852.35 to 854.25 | 0.09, 8.28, 8.1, 8.16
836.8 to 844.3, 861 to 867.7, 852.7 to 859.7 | 0.02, 8.33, 7.86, 8.02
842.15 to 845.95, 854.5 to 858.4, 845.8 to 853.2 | 0.01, 8.3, 8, 8.17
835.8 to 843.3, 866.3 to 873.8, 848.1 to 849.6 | 0.01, 8.36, 7.9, 8.22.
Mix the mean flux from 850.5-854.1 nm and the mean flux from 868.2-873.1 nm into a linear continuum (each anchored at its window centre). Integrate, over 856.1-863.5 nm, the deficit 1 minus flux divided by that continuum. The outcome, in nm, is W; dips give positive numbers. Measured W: -0.23 nm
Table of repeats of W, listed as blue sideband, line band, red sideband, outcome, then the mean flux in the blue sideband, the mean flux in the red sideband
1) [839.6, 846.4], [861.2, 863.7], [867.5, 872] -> -0.04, 8.35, 7.97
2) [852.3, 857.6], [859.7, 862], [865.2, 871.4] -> -0.11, 7.73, 7.72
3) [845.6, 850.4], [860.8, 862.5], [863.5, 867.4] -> -0.09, 8.11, 7.64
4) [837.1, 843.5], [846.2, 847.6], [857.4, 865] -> 0.01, 8.35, 8.15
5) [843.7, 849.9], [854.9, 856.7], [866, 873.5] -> 0.01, 8.2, 7.85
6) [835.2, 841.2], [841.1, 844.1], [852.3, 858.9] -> -0.02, 8.38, 7.82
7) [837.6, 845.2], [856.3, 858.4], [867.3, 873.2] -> -0.02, 8.32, 7.99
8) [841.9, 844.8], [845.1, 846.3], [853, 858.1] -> -0.03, 8.28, 7.73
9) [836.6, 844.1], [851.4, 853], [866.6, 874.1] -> 0.01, 8.34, 7.94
